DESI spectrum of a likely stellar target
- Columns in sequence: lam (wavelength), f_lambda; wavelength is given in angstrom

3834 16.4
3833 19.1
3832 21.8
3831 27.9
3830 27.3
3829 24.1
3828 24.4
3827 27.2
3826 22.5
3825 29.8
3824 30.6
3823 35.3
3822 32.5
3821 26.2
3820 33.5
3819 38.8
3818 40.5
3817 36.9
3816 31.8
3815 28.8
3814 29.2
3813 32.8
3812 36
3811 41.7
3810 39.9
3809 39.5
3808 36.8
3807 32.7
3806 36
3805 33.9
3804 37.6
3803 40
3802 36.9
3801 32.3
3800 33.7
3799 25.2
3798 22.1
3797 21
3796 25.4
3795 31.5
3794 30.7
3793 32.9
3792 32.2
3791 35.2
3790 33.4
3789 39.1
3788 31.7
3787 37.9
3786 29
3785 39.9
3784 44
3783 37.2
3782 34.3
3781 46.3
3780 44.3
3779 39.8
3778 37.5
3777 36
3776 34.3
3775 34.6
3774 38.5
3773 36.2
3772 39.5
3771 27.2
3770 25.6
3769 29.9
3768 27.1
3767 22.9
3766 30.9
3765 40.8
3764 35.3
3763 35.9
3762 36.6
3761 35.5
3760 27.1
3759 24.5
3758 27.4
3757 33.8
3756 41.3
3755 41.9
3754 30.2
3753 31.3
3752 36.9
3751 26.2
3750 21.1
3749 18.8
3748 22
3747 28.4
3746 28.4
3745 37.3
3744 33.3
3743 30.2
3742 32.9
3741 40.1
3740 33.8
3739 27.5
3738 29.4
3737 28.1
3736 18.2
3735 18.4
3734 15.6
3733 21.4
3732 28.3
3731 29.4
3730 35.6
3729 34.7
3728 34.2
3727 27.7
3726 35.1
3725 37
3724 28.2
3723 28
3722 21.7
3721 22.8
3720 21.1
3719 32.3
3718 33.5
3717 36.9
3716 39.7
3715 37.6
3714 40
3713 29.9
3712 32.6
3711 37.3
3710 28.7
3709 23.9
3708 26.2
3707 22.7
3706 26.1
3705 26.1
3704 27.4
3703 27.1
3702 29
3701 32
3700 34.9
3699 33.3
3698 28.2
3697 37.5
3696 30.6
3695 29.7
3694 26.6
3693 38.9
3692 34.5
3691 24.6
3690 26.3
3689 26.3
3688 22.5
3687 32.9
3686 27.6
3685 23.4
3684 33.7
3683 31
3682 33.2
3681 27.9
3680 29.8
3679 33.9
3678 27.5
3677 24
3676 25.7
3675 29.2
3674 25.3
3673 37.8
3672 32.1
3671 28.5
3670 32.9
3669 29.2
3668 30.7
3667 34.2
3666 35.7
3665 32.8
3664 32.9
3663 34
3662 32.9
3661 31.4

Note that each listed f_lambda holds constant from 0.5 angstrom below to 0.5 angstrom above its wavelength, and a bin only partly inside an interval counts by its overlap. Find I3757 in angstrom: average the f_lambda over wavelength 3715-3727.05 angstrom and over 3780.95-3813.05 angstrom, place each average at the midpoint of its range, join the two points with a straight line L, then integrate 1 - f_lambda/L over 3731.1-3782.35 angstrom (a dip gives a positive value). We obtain 1.7 angstrom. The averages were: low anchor 30.7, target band 31.4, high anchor 34.4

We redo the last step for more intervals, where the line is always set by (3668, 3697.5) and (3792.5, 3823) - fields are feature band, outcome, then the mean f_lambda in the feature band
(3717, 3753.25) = 3.0 angstrom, 28.7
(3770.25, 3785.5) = -2.5 angstrom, 37.8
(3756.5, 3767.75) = 0.1 angstrom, 31.8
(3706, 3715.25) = 0.0 angstrom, 30.5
